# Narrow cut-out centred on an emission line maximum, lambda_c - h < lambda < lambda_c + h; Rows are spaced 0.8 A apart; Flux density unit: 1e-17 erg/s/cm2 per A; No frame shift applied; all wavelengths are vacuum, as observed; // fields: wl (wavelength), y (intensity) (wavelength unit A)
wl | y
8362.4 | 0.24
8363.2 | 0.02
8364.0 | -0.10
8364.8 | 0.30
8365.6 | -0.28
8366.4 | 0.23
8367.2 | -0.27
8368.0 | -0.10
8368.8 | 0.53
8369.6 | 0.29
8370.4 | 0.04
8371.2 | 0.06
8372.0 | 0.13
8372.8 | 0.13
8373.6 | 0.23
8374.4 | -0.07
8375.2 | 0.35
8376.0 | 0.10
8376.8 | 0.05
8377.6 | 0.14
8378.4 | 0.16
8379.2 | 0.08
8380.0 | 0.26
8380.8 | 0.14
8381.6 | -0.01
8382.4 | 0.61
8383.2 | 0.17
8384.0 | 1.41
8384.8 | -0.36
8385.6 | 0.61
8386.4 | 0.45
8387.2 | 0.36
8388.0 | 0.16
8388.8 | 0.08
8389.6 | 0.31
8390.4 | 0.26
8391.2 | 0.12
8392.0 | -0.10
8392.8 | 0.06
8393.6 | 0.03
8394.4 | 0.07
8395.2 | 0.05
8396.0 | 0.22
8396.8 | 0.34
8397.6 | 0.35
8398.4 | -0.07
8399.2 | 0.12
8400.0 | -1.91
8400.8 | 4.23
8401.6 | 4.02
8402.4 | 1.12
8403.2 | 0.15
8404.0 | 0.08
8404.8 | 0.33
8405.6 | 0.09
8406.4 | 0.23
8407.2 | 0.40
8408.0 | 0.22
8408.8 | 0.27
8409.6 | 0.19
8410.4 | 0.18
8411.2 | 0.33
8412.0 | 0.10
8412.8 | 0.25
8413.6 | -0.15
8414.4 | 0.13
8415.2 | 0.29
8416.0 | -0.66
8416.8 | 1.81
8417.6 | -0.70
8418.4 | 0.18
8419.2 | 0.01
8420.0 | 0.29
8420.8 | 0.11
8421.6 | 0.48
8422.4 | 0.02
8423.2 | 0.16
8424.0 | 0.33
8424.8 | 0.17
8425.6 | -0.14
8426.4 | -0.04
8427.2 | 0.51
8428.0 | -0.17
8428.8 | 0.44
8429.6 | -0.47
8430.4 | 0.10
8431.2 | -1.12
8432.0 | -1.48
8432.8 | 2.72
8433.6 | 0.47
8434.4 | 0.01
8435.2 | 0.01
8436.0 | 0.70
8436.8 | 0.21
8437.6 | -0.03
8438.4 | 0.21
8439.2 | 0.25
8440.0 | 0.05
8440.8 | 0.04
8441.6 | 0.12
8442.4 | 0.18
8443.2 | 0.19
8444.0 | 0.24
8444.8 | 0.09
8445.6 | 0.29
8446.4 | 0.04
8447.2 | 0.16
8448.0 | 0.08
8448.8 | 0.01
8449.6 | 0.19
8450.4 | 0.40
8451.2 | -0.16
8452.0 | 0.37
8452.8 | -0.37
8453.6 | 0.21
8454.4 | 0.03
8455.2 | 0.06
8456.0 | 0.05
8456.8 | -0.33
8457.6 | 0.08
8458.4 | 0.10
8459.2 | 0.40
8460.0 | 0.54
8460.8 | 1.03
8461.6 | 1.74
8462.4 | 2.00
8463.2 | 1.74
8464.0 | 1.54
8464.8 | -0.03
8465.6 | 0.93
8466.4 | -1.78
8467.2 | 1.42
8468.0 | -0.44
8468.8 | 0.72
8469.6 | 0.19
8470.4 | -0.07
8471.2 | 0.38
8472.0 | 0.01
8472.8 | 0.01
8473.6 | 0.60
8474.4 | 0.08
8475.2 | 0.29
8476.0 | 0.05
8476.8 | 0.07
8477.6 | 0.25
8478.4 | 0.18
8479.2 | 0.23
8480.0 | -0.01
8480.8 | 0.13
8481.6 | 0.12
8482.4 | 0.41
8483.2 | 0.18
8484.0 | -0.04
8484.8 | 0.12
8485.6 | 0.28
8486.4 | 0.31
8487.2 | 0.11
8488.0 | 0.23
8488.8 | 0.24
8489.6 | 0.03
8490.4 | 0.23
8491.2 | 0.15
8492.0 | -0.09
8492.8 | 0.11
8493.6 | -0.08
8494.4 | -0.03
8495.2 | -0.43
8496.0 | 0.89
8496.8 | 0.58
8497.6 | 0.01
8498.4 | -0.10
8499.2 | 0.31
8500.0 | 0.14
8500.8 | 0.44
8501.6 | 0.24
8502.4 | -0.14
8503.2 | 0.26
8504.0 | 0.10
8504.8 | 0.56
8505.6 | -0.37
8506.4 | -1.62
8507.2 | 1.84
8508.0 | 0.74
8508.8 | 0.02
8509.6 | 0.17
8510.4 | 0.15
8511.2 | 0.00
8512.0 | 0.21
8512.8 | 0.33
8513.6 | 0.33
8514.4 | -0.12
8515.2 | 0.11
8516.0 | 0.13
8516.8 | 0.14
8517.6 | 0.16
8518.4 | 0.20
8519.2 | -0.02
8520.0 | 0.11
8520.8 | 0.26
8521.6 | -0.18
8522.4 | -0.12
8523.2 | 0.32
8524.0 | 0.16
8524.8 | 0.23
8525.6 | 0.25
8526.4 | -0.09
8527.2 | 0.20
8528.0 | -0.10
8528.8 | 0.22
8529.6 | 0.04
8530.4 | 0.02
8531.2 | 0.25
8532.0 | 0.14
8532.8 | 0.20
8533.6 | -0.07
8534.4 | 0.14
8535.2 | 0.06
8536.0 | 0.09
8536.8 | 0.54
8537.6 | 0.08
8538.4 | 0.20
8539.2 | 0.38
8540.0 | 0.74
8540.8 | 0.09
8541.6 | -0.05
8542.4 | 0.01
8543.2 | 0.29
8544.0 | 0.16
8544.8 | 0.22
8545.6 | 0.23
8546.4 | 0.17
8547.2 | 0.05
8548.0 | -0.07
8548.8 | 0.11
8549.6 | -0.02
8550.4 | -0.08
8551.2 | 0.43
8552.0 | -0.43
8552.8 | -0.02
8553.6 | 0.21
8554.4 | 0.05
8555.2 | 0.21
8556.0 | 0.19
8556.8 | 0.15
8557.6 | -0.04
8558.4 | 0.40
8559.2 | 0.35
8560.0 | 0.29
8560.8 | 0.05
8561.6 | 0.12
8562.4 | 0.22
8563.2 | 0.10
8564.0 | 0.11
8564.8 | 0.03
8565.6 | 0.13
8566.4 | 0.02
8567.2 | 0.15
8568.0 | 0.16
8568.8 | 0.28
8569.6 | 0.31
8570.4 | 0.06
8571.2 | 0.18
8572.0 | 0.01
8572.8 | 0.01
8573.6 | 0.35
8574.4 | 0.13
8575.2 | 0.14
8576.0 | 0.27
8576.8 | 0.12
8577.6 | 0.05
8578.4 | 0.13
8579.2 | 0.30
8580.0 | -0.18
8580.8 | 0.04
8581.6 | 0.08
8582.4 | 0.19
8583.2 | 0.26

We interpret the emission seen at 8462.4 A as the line H-beta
